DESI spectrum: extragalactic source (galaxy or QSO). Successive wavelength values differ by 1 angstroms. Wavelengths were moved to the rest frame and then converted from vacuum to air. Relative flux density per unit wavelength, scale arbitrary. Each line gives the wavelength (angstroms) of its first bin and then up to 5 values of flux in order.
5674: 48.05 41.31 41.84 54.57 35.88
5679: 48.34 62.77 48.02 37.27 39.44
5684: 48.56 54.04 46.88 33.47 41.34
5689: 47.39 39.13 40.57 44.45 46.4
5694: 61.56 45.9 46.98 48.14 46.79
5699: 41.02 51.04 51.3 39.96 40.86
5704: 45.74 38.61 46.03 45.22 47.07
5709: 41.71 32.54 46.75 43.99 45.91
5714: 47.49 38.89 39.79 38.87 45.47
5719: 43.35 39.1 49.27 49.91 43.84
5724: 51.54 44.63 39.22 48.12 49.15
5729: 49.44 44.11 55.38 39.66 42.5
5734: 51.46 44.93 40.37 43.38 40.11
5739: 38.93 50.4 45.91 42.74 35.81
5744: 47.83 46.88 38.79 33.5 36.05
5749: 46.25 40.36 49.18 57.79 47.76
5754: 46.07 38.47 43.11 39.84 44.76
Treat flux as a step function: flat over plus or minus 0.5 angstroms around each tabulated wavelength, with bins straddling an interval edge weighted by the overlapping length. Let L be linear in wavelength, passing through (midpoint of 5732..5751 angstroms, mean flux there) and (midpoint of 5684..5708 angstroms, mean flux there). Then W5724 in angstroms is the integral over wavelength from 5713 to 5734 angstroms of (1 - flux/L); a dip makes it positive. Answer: -0.68 angstroms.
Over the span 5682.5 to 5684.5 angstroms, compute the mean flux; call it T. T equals 44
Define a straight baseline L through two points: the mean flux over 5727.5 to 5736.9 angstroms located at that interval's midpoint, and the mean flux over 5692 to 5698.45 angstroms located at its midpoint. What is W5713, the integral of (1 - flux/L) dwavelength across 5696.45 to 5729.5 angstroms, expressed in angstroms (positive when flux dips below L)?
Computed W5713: 2.1 angstroms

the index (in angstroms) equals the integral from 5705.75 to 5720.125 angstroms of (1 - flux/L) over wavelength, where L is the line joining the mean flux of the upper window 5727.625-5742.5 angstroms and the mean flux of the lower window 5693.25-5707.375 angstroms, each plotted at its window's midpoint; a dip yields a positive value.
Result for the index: 1.0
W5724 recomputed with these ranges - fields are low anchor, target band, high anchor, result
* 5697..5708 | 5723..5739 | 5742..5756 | -0.49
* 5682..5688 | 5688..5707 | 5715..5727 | -0.77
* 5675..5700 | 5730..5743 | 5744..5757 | -0.03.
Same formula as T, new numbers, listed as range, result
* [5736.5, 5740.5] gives 43.2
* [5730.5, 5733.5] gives 45.8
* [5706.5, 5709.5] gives 44.7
